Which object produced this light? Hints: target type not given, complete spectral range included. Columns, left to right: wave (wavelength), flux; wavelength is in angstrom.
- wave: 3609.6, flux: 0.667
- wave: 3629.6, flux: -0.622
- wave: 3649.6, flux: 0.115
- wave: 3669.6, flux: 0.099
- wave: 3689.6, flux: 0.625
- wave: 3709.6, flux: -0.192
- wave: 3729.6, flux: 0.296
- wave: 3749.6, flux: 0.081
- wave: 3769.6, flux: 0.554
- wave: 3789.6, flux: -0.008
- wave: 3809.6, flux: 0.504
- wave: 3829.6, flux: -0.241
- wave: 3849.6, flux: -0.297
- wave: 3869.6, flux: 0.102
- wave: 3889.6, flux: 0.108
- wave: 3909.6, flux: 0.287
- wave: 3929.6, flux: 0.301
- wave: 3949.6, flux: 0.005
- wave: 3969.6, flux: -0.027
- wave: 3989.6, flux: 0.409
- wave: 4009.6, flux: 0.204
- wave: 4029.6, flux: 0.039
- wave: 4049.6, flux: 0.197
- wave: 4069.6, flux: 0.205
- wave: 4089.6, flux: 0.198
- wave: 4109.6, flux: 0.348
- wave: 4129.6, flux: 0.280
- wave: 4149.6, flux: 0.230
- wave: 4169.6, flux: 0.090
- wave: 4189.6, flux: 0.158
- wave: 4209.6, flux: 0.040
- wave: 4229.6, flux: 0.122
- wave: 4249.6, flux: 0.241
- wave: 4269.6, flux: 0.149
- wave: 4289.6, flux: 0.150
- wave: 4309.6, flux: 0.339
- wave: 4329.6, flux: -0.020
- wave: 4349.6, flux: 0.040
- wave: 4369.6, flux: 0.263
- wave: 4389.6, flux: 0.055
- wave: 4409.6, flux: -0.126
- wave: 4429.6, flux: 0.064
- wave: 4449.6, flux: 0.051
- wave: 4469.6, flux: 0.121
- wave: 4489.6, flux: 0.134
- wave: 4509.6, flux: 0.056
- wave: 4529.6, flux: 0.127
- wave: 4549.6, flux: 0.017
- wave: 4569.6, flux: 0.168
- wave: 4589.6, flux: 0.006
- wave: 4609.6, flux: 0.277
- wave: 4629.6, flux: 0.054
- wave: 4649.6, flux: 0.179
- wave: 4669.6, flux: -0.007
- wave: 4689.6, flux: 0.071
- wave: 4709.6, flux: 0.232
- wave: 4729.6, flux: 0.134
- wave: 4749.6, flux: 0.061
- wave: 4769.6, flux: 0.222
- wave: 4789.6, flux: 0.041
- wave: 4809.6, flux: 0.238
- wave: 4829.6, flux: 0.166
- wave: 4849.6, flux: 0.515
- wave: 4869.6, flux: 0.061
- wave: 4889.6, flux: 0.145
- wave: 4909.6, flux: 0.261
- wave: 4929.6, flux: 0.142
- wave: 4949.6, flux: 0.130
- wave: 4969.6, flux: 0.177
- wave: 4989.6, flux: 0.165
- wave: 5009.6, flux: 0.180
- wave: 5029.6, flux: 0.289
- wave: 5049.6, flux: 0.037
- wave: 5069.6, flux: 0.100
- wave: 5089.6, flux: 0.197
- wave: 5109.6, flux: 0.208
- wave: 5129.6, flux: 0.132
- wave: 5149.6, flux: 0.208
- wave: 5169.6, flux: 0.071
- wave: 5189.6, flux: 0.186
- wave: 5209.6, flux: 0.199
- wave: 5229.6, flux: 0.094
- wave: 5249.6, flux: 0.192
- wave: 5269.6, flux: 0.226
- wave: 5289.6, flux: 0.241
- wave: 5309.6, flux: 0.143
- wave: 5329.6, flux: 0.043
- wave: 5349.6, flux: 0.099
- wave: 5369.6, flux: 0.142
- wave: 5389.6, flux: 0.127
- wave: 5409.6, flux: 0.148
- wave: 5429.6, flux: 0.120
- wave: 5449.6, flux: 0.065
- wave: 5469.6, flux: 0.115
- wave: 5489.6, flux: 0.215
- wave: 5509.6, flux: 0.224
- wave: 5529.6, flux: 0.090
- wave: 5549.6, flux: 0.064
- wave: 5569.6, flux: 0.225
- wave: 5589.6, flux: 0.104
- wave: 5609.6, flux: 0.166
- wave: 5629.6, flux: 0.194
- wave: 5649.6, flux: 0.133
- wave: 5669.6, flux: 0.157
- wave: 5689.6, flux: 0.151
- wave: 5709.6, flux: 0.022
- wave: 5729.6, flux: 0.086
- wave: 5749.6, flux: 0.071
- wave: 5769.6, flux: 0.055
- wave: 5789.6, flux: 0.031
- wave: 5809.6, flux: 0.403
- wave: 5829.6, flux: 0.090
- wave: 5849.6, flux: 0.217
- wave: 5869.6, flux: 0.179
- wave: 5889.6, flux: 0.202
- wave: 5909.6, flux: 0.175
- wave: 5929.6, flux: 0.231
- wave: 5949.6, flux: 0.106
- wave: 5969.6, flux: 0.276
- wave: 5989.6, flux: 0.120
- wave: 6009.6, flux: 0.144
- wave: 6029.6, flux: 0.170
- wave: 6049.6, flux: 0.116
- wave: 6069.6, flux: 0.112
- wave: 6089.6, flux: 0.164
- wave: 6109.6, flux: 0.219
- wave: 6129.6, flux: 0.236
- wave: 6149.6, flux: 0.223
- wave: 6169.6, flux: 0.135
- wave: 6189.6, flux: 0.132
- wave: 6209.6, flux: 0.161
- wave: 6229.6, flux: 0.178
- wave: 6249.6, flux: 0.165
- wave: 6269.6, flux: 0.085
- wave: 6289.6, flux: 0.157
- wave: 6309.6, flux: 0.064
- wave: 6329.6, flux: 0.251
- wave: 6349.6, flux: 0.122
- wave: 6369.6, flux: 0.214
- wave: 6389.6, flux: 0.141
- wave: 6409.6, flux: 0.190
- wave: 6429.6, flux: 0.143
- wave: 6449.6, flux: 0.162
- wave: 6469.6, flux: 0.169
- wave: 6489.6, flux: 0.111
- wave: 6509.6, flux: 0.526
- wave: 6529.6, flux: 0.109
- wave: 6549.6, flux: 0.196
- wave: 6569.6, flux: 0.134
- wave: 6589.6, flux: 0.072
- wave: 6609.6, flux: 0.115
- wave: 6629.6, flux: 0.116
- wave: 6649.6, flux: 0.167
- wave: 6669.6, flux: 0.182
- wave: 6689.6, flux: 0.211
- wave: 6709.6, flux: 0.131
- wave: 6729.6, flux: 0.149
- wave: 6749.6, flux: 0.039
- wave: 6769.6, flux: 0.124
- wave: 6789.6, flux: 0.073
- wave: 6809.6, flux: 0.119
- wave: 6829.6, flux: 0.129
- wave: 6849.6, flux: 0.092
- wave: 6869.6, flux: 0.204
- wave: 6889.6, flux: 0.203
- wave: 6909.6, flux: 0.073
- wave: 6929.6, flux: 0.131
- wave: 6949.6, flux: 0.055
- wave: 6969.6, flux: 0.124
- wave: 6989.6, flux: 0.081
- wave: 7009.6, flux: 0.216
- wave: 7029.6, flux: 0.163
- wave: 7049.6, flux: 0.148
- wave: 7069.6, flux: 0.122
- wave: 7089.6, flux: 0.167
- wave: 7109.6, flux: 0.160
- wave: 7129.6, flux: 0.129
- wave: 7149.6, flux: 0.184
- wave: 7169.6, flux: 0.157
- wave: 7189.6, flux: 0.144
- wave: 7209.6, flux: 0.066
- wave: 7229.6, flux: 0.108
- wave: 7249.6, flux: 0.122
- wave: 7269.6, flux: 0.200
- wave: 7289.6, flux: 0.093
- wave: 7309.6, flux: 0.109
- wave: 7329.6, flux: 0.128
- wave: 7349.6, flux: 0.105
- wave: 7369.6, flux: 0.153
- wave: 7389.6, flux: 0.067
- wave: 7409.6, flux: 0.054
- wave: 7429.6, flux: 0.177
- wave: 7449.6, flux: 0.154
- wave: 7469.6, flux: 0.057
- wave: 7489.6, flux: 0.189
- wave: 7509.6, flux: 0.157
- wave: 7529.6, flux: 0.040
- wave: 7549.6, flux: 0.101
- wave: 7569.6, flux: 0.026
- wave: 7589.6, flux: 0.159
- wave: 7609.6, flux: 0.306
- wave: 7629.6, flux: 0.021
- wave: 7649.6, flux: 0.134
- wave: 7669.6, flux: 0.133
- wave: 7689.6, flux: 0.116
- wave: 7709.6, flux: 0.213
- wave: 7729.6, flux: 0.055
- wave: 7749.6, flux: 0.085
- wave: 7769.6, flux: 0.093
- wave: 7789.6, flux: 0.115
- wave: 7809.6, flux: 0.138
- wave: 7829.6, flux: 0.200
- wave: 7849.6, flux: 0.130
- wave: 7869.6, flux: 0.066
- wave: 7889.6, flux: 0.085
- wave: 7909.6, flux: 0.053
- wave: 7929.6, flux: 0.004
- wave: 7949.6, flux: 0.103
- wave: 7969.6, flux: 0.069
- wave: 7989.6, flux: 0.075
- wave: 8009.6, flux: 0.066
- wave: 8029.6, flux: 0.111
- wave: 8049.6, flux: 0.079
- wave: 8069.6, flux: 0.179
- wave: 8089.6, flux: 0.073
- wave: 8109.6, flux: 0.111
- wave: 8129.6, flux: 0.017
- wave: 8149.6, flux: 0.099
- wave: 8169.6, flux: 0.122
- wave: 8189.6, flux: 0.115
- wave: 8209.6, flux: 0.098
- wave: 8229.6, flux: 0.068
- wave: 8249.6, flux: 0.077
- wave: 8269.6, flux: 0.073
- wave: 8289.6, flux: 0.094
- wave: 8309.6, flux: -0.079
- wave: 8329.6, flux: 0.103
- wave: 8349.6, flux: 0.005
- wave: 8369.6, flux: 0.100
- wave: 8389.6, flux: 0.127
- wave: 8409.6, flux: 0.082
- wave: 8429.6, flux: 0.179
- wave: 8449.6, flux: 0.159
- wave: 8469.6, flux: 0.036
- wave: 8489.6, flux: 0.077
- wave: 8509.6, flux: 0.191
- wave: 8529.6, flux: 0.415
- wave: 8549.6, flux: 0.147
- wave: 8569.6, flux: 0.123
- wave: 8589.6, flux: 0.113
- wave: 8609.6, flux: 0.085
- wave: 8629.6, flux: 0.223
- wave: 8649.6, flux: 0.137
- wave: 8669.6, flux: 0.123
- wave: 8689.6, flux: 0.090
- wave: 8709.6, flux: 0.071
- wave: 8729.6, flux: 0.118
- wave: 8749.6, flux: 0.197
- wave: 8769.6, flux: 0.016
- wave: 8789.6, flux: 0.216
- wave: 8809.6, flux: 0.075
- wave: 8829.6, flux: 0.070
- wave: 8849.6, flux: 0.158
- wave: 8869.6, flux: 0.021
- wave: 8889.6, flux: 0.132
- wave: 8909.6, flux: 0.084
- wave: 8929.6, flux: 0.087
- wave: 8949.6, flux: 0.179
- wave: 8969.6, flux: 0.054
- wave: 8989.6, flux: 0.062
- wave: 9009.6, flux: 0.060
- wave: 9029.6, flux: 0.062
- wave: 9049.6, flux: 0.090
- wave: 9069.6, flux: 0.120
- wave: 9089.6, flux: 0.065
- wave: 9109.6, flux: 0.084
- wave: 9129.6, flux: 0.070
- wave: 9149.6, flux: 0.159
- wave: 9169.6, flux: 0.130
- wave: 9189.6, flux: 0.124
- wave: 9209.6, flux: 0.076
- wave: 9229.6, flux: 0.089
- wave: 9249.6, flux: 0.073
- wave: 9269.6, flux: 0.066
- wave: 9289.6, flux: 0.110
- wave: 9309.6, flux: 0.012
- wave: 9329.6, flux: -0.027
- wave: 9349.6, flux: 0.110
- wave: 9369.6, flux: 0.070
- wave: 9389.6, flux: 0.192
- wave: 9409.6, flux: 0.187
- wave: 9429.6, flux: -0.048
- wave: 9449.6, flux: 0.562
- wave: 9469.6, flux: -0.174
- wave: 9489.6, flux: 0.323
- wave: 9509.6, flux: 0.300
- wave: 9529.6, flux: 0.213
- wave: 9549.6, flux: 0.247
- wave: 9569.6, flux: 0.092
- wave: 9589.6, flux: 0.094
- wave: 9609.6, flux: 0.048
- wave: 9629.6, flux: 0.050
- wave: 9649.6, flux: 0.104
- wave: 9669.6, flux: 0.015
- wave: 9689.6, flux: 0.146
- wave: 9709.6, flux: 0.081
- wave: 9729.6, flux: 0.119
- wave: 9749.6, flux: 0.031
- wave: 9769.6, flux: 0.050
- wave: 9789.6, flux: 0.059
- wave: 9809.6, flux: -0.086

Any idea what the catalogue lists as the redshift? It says 0.300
